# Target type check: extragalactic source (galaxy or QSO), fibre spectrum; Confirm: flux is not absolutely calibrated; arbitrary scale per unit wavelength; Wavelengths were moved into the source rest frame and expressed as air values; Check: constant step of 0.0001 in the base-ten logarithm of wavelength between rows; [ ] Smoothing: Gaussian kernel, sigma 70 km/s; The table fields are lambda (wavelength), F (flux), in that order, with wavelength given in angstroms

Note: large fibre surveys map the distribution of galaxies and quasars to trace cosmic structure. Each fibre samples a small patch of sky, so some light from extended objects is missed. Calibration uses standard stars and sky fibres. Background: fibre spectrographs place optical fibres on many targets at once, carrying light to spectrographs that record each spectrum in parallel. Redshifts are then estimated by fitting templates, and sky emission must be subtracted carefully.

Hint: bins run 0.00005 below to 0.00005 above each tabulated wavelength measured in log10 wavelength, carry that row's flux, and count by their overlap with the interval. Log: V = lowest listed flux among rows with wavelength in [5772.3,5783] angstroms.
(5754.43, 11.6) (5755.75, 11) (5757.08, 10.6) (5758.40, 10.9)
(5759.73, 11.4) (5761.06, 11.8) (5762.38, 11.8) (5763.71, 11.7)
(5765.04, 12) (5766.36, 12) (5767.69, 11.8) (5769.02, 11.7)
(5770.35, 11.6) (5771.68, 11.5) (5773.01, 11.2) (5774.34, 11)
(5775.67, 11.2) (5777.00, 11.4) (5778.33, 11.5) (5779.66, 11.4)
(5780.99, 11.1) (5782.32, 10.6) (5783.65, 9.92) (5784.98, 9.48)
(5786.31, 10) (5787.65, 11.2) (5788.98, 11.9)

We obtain 10.6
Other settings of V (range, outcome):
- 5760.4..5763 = 11.8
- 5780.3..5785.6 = 9.48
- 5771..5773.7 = 11.2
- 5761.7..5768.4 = 11.7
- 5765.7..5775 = 11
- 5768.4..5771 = 11.6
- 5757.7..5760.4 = 10.9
